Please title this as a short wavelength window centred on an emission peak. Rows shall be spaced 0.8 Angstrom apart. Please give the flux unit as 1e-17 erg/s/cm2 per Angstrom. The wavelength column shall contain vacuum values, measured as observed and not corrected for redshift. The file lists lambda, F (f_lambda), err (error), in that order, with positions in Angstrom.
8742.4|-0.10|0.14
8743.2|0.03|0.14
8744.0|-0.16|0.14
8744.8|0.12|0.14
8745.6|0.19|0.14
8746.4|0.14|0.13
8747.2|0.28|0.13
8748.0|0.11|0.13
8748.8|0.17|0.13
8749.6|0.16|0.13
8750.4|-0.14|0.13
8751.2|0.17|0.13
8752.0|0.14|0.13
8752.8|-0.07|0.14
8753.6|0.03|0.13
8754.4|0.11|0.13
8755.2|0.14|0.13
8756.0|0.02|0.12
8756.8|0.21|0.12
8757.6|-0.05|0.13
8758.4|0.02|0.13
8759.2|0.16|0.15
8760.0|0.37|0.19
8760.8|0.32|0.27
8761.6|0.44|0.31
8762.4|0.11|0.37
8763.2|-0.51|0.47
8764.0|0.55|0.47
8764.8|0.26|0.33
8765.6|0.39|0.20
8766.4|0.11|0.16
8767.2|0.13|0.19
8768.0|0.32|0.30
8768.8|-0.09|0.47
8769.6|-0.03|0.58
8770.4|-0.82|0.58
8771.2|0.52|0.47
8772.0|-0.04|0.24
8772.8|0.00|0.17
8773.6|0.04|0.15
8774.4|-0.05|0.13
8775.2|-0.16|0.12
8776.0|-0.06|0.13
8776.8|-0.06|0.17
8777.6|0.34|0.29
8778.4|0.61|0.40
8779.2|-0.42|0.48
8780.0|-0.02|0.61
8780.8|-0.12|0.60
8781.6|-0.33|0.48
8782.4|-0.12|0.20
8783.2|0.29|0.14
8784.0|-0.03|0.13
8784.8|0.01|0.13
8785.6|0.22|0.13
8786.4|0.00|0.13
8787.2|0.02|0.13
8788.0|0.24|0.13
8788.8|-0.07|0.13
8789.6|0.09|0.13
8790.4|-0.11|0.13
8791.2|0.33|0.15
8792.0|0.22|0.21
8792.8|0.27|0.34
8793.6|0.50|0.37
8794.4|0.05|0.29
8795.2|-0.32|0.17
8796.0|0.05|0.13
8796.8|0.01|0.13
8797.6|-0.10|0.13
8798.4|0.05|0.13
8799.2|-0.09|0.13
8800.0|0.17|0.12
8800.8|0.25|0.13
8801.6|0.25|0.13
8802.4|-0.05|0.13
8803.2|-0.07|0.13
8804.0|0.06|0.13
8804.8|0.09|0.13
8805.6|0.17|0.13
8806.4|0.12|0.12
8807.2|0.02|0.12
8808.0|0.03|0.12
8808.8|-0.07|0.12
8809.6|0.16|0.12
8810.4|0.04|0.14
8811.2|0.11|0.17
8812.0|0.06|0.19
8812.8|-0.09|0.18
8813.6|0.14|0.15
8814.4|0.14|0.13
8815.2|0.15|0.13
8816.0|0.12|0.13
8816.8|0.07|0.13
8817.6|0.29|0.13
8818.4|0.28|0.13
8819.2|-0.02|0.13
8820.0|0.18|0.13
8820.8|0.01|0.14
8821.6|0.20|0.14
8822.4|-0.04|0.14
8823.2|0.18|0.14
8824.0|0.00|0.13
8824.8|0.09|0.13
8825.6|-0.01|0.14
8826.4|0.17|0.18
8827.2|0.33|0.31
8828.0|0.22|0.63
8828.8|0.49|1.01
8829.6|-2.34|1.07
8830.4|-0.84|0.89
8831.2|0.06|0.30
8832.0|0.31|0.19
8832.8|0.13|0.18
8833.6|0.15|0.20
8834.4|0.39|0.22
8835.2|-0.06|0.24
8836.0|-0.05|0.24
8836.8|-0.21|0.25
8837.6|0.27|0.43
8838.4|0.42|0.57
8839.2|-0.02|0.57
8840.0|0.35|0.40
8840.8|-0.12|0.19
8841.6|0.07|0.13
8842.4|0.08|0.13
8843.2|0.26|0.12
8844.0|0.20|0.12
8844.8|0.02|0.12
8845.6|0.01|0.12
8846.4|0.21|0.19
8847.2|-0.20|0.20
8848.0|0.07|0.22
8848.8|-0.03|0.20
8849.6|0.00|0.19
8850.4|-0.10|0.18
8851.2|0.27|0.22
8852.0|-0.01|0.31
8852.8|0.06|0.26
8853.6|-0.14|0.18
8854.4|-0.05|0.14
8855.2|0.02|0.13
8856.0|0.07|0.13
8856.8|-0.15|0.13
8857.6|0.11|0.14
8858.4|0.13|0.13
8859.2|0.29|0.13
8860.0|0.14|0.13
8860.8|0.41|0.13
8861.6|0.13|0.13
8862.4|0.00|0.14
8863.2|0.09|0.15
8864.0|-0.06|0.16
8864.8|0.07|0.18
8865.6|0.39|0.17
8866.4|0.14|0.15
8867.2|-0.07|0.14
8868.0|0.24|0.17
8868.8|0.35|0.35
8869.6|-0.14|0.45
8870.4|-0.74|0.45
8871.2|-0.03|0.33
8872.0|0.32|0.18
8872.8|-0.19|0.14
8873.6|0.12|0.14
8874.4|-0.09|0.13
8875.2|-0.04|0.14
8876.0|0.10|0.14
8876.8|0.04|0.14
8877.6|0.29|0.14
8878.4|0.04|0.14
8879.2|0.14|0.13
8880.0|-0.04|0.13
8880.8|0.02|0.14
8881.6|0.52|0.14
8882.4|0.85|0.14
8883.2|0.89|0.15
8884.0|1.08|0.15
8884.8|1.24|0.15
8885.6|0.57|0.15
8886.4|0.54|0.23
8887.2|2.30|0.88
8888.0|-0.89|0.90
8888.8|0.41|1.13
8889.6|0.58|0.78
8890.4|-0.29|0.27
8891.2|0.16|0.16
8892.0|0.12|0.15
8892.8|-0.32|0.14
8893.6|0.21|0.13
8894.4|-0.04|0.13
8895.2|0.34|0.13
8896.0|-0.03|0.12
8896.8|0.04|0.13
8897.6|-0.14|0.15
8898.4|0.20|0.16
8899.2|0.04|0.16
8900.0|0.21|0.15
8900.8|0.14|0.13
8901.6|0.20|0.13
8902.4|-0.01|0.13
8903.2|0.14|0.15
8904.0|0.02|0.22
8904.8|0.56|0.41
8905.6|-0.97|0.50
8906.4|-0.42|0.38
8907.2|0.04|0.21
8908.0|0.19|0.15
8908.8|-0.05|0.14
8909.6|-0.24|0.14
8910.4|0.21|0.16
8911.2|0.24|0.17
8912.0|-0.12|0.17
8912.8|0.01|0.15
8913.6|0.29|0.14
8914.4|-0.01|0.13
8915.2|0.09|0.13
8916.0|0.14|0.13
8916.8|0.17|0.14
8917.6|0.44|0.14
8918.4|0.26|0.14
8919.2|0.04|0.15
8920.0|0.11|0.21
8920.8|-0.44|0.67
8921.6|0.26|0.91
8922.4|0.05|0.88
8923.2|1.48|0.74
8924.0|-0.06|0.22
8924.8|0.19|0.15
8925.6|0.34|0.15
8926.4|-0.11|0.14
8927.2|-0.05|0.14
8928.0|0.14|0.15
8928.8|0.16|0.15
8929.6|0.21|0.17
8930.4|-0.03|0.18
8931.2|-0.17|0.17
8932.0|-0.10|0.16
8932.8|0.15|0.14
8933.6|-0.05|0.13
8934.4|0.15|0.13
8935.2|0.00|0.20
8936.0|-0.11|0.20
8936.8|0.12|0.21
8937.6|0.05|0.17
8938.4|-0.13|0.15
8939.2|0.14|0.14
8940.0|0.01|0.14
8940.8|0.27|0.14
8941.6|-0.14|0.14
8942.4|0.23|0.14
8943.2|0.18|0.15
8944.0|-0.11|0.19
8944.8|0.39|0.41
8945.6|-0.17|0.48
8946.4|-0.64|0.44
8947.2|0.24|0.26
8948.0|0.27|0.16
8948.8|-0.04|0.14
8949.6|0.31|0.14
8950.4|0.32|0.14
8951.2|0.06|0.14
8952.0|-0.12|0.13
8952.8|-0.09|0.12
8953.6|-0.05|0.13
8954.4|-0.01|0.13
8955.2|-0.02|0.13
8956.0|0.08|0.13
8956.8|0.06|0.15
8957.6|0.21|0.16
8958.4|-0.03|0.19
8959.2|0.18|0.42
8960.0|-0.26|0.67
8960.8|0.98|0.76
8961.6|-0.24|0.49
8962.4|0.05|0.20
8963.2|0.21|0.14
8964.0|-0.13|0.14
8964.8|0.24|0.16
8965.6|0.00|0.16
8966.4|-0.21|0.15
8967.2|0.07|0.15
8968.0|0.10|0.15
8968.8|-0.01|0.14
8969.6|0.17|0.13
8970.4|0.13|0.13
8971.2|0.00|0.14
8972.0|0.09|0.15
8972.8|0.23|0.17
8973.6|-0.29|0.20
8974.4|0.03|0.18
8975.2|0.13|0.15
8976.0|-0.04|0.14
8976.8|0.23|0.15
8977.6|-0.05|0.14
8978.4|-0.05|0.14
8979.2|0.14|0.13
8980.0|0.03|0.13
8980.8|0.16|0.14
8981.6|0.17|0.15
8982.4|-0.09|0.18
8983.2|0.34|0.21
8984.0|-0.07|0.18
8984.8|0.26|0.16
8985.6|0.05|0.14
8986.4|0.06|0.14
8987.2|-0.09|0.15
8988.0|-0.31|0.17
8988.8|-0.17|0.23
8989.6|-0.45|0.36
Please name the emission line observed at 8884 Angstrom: H-beta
